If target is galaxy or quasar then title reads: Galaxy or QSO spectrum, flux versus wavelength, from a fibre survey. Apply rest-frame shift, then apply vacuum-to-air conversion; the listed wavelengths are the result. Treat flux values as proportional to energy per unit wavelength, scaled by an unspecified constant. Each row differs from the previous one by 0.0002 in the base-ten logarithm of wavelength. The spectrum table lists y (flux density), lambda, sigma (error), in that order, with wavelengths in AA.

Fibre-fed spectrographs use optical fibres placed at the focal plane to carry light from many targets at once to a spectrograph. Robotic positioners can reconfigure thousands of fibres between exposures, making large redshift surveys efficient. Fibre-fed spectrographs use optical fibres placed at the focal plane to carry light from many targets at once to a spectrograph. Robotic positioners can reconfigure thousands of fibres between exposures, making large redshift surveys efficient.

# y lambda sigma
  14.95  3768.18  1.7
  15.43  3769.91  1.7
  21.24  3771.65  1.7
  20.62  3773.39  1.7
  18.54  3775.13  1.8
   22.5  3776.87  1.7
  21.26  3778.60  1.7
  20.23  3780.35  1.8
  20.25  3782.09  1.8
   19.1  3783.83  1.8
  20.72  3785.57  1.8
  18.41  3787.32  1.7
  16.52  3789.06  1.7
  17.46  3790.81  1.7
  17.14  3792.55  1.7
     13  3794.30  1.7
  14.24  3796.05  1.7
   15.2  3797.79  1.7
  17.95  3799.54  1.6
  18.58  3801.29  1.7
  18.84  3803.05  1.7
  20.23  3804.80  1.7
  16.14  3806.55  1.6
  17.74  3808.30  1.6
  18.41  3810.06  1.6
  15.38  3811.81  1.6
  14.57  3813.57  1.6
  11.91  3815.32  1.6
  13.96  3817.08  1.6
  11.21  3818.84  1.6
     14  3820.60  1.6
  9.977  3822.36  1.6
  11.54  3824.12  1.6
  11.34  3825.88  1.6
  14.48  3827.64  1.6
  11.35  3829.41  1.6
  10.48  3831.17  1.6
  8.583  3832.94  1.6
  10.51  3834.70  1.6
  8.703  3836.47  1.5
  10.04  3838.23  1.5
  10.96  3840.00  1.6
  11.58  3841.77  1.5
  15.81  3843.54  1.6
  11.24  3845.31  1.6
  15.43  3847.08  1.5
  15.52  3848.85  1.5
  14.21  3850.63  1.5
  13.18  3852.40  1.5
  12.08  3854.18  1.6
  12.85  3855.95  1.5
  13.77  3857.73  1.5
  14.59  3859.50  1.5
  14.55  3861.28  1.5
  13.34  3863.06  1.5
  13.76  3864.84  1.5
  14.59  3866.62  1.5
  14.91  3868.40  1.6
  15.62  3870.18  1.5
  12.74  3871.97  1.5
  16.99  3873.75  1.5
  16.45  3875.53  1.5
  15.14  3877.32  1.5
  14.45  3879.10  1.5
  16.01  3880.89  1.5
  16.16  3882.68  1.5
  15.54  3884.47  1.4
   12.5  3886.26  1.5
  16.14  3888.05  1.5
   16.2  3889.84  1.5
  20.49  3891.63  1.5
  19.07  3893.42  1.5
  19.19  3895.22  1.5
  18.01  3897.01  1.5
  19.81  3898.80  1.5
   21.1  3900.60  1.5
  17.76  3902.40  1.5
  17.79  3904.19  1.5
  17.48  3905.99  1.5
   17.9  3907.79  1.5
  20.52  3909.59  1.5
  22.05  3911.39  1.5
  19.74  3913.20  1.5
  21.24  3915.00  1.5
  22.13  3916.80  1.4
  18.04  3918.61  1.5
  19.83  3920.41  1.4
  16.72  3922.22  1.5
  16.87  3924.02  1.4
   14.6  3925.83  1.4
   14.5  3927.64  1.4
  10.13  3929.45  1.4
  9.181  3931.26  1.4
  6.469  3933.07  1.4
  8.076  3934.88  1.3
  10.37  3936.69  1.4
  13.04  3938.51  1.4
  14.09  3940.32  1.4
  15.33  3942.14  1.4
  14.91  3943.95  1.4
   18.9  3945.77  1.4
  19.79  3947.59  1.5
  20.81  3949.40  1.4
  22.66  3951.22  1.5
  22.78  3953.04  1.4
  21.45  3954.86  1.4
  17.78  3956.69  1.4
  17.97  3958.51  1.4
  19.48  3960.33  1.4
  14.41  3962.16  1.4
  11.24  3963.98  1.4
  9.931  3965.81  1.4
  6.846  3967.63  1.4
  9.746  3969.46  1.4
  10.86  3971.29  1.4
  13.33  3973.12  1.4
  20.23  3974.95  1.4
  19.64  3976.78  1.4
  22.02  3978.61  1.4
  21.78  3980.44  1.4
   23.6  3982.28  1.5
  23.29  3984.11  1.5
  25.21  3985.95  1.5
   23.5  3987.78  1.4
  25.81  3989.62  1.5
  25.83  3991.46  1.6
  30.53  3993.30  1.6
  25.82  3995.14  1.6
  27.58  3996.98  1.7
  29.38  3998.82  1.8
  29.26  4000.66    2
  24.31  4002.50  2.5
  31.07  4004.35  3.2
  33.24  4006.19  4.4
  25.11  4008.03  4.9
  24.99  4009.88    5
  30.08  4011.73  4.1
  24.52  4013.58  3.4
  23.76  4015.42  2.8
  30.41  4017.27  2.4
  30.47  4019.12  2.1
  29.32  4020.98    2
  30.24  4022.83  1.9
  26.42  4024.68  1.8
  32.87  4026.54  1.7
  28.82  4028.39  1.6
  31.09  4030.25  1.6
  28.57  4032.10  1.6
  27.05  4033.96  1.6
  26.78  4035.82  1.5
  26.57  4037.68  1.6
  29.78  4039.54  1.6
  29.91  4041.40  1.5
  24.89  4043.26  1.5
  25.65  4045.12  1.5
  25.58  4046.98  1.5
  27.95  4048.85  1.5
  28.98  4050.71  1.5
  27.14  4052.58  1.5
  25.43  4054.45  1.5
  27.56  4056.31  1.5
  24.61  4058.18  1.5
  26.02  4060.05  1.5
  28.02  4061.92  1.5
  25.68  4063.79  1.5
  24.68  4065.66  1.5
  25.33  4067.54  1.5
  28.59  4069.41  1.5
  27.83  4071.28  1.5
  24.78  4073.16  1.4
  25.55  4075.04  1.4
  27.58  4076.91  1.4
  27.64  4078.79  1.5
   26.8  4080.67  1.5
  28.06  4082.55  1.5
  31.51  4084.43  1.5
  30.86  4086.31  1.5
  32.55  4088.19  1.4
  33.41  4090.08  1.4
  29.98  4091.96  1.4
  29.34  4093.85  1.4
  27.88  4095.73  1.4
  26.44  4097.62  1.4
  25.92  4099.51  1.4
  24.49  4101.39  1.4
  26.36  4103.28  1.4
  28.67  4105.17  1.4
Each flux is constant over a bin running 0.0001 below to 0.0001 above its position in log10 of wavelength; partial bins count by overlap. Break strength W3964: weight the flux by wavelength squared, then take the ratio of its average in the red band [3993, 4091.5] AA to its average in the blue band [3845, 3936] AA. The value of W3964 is 1.9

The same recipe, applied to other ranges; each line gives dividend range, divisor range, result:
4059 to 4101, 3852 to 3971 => 1.91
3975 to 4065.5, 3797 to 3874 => 2.15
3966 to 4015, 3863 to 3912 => 1.45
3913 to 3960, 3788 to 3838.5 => 1.24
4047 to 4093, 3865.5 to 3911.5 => 1.79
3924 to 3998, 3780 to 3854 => 1.31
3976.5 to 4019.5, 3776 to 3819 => 1.69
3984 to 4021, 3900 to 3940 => 1.78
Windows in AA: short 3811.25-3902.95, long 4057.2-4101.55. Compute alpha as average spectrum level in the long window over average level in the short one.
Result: 1.9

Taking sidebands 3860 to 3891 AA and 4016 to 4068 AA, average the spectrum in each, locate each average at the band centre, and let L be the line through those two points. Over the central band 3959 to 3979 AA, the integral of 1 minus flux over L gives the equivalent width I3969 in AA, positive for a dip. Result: 7.2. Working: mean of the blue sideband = 15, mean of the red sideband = 27.7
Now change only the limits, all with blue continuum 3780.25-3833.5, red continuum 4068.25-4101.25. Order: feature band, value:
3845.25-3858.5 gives 2.9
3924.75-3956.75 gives 9.6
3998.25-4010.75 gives -1.8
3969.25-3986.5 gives 3.1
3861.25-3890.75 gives 5.7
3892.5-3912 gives 0.7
